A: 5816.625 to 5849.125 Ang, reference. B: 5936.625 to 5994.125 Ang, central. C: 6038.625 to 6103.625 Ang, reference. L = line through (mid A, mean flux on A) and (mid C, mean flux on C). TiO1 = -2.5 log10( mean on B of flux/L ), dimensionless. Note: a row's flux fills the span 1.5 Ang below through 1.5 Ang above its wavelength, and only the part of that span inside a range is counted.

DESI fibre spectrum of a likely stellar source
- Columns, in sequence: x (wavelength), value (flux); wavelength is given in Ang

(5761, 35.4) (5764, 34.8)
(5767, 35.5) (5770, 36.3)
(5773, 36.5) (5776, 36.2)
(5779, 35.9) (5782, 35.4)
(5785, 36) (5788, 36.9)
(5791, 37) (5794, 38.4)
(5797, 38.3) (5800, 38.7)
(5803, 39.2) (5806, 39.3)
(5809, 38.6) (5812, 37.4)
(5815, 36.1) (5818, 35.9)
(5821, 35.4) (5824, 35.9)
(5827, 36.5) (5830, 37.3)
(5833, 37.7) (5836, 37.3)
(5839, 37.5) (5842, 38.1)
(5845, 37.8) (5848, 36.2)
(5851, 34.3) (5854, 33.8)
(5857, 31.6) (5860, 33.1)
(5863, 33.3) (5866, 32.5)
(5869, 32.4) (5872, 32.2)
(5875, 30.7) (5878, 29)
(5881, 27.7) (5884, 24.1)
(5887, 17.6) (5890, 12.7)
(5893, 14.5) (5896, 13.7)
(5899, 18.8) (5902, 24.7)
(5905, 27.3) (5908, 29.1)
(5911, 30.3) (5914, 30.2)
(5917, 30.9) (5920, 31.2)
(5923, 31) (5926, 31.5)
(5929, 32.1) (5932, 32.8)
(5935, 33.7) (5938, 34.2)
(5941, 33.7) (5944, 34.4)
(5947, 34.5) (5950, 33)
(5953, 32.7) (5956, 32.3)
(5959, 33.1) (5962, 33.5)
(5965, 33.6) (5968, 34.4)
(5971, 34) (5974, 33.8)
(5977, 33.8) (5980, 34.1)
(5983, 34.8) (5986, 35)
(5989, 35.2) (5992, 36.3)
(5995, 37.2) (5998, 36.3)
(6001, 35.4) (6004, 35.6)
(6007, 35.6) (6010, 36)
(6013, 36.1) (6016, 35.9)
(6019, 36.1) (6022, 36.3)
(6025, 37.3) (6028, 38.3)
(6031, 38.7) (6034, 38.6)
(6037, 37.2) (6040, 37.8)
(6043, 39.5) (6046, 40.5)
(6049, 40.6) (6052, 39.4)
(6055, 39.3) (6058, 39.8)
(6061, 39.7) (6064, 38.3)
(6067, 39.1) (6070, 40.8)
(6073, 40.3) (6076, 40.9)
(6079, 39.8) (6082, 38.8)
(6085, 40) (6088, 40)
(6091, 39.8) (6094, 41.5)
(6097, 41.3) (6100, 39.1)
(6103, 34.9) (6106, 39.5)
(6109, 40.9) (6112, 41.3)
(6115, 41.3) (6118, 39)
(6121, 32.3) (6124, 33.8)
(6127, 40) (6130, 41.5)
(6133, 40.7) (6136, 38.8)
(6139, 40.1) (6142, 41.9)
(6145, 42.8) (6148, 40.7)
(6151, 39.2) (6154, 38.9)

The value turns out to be 0.131 mag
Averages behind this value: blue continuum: 36.9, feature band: 34.1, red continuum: 39.7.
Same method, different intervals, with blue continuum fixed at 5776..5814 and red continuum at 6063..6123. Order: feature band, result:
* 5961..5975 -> 0.142 mag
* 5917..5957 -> 0.172 mag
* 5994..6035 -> 0.065 mag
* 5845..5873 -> 0.134 mag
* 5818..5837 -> 0.033 mag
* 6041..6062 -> -0.018 mag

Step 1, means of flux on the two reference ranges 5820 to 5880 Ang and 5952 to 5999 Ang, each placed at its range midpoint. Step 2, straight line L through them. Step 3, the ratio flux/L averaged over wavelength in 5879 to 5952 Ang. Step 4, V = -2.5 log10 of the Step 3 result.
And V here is 0.24 mag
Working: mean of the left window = 34.6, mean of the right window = 34.4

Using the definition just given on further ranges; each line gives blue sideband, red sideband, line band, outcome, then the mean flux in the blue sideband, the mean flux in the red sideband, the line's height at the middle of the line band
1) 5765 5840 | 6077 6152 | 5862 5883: 0.21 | 37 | 39.6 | 37.6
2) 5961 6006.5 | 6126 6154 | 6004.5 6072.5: -0.04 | 34.9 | 40.6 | 36.9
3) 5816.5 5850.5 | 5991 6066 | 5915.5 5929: 0.19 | 36.8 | 37.7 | 37.2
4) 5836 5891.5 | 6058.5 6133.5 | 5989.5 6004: -0.01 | 31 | 39.4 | 35.8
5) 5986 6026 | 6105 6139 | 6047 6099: -0.06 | 36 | 39.1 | 37.8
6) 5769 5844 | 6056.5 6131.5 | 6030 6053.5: 0.00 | 37.1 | 39.3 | 38.9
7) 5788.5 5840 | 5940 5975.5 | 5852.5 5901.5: 0.35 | 37.4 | 33.6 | 35.7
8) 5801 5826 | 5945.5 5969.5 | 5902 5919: 0.19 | 37.2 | 33.4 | 34.6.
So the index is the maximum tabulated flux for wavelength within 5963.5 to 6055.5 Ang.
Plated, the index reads 40.6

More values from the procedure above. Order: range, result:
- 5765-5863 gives 39.3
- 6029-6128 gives 41.5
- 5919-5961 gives 34.5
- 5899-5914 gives 30.3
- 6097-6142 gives 41.9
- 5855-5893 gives 33.3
